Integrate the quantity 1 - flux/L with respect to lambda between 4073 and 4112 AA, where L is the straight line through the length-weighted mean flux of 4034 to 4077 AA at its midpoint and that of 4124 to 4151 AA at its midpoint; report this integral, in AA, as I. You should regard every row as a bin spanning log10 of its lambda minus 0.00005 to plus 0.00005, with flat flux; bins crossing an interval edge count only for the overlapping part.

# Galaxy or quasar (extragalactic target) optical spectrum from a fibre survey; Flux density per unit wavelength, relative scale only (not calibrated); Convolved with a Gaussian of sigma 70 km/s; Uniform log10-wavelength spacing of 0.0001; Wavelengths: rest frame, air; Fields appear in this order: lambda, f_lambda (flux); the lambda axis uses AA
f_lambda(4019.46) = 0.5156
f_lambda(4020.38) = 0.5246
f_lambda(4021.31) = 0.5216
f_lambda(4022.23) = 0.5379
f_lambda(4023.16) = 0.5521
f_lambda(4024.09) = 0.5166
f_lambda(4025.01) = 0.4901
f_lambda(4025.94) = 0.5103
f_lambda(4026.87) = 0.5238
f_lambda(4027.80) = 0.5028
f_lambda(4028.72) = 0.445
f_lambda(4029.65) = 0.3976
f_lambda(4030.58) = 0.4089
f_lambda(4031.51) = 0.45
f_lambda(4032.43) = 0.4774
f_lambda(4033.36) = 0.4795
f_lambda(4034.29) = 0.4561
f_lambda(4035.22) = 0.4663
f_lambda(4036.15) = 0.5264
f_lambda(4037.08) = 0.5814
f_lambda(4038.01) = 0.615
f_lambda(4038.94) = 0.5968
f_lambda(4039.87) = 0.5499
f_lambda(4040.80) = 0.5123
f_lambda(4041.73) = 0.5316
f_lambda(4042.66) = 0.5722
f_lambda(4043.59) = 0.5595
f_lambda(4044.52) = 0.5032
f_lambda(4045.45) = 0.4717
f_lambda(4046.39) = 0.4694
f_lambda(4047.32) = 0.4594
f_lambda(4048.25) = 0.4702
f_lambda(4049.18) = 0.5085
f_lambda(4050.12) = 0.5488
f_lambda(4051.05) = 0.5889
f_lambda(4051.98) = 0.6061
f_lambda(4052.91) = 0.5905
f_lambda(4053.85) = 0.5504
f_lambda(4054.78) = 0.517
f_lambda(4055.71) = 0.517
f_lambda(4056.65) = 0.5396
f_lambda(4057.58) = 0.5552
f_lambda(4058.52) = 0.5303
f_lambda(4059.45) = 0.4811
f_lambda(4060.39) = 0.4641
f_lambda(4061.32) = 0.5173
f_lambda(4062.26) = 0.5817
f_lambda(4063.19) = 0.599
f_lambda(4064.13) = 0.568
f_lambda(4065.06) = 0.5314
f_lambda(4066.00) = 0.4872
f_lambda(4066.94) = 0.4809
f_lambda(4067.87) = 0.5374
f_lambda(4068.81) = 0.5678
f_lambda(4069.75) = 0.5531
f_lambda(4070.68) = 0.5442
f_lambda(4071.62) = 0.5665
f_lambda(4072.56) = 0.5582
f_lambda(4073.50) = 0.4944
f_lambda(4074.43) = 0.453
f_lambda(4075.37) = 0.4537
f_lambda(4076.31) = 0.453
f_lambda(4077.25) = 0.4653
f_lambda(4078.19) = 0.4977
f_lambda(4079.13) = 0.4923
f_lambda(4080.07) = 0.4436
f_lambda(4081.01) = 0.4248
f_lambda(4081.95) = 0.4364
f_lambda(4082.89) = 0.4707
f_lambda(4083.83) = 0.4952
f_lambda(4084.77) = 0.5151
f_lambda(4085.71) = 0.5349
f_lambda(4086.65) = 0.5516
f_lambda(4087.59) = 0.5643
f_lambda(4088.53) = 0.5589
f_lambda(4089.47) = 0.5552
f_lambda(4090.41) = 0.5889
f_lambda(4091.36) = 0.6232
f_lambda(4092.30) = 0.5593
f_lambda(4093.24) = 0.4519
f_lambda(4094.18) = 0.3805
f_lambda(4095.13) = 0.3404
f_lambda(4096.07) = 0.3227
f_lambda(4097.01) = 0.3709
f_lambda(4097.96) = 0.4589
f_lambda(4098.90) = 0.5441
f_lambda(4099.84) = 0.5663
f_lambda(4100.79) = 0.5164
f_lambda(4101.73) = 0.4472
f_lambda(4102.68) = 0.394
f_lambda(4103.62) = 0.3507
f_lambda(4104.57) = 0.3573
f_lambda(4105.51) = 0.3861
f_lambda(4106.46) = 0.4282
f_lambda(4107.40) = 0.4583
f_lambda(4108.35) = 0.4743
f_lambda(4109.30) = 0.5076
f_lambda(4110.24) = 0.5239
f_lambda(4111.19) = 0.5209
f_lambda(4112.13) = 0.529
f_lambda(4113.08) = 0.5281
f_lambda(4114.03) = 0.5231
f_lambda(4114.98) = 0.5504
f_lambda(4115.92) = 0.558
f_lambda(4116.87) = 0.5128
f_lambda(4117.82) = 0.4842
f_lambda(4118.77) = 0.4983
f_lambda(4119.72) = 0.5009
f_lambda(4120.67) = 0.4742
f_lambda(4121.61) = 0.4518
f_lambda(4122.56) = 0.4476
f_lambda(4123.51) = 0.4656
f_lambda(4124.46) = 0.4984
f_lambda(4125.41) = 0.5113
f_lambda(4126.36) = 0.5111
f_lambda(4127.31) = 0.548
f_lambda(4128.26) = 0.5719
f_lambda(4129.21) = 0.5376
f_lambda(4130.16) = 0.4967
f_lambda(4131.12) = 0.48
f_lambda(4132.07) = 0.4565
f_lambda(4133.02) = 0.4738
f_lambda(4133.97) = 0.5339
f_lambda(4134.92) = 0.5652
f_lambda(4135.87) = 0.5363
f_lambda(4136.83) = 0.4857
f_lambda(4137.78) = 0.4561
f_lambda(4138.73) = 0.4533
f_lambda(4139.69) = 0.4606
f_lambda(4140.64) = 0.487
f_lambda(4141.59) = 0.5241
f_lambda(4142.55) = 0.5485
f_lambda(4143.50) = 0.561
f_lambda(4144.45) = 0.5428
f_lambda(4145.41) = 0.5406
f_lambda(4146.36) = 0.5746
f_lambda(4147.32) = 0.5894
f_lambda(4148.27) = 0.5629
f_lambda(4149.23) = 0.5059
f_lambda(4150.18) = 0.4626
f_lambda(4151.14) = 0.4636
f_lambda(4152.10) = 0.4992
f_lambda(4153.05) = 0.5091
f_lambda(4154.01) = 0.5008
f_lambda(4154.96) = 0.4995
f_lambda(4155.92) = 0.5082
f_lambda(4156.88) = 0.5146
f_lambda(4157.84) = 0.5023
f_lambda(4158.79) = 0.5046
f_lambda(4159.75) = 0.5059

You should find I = 3.6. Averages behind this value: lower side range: 0.528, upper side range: 0.516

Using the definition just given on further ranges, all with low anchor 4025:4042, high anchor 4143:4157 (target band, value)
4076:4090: 0.3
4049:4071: -1.5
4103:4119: 1.1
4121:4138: 0.6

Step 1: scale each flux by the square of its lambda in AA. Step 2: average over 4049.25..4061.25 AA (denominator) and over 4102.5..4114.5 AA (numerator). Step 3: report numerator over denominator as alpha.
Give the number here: 0.9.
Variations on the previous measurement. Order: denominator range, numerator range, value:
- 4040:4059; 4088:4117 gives 0.93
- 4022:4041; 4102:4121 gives 0.99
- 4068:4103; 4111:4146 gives 1.05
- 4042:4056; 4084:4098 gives 0.95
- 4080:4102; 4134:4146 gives 1.08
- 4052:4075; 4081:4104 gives 0.92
